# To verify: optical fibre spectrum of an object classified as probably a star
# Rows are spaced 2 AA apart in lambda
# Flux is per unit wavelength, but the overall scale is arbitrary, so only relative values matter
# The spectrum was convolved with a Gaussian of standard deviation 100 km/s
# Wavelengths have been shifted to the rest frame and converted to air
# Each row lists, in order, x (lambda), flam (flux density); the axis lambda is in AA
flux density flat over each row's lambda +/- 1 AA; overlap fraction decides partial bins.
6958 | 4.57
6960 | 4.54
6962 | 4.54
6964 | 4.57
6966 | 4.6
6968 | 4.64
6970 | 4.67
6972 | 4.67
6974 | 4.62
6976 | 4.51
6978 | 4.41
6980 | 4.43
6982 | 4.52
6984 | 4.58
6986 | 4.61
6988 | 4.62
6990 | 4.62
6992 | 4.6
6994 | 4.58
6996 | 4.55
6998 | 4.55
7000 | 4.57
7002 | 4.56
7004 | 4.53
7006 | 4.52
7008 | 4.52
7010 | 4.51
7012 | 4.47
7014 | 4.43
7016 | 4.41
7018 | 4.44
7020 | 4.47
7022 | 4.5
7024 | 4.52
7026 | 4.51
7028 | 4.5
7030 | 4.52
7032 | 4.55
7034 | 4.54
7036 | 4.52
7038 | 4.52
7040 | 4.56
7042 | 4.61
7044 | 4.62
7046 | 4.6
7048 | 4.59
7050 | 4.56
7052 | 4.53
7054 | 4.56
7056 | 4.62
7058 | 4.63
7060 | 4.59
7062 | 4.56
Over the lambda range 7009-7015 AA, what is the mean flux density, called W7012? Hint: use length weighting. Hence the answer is 4.47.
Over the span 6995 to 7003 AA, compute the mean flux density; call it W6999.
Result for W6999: 4.56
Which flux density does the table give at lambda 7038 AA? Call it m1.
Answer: 4.52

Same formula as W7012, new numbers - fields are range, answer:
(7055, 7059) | 4.62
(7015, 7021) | 4.44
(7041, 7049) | 4.61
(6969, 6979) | 4.58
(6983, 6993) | 4.61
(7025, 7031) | 4.51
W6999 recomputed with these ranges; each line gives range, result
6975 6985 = 4.49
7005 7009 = 4.52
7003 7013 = 4.51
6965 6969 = 4.62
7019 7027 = 4.5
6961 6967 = 4.57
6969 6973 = 4.67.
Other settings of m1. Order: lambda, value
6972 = 4.67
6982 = 4.52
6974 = 4.62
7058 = 4.63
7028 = 4.5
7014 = 4.43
